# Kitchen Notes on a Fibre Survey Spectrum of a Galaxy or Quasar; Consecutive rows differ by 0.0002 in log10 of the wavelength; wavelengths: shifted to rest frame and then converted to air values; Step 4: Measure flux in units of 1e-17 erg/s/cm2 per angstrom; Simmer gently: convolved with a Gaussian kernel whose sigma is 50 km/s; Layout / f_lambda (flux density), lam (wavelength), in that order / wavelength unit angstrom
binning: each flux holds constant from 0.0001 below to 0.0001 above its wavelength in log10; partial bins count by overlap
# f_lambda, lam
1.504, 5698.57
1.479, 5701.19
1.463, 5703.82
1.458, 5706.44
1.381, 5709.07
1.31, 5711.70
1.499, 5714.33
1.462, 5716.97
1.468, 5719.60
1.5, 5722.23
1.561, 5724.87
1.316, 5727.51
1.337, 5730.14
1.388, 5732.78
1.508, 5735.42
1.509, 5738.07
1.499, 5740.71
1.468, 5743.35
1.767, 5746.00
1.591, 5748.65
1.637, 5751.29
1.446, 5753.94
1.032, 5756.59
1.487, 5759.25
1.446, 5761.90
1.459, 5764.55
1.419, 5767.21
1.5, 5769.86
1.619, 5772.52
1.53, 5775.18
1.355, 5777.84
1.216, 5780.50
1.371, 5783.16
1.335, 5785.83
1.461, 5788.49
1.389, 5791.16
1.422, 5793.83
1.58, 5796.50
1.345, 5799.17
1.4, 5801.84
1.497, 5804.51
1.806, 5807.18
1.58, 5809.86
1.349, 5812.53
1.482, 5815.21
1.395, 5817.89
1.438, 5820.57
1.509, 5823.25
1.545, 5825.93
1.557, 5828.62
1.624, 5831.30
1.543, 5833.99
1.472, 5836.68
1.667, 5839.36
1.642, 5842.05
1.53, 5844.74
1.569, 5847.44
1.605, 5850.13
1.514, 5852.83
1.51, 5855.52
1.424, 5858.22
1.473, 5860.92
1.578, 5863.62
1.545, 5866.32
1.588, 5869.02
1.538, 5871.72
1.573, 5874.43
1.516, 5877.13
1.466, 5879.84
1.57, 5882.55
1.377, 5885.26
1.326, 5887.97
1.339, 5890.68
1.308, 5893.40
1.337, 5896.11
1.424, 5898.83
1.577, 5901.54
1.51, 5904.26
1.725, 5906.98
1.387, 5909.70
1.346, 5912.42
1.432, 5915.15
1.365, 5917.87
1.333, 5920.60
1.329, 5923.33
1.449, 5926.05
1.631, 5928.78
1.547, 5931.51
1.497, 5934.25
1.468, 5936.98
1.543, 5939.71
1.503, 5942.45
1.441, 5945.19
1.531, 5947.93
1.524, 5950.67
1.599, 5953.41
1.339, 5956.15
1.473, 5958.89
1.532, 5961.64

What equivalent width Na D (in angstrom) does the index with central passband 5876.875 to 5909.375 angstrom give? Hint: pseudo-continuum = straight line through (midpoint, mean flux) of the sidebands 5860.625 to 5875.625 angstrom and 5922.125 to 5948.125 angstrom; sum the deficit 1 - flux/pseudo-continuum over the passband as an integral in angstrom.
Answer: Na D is 1.7 angstrom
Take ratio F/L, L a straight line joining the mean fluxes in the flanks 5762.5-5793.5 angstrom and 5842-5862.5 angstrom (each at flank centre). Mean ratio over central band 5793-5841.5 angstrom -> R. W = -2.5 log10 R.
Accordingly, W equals -0.03 mag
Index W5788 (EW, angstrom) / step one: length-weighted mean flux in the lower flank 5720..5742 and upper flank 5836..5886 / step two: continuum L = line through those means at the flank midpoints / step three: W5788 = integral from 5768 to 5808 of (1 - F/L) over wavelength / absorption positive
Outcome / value 1.1 angstrom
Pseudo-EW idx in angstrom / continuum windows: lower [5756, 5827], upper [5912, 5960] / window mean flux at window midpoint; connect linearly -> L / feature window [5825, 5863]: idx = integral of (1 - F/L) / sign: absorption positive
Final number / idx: -2.5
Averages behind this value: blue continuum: 1.45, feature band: 1.55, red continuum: 1.47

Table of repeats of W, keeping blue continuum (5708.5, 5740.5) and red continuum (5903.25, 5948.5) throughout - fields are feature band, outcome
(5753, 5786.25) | 0.03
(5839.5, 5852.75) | -0.09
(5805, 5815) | -0.08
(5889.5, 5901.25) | 0.07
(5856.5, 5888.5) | -0.03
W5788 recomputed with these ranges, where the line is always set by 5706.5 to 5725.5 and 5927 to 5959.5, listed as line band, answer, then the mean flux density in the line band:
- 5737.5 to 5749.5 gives -0.9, 1.57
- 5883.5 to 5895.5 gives 1.2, 1.35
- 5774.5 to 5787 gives 1.0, 1.35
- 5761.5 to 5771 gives 0.0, 1.46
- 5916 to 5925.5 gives 0.9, 1.36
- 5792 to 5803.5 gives 0.3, 1.44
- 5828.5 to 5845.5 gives -1.1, 1.58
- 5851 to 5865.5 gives -0.2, 1.5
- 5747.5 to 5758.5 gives 0.2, 1.43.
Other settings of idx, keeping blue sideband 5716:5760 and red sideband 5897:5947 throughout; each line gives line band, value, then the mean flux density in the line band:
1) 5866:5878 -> -0.7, 1.55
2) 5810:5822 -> 0.3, 1.43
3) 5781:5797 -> 0.7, 1.41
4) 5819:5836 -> -0.7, 1.53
